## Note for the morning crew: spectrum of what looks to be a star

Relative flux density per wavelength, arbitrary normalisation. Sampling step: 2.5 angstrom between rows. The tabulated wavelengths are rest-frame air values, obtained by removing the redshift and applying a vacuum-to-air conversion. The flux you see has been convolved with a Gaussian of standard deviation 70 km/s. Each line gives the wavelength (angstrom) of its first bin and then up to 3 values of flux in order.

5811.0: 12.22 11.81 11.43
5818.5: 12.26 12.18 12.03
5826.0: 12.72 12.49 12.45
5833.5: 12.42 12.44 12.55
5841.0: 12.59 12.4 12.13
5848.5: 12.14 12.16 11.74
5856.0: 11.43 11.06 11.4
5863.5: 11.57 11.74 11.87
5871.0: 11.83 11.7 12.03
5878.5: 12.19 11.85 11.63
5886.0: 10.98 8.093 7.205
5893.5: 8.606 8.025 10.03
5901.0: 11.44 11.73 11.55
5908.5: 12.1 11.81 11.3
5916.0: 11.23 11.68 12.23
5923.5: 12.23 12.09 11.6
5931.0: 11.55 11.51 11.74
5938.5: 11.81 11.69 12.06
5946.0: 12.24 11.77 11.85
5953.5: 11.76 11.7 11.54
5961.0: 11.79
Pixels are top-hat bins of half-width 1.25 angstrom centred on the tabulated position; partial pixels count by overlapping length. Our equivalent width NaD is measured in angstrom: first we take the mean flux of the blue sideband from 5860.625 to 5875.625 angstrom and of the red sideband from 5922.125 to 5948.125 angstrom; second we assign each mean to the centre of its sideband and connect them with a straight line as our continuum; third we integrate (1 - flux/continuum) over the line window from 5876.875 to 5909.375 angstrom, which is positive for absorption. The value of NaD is 3.7 angstrom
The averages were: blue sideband 11.7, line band 10.4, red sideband 11.9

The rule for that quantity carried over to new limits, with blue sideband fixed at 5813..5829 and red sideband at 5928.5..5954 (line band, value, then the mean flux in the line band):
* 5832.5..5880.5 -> 0.3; 12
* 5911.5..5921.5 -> 0.2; 11.6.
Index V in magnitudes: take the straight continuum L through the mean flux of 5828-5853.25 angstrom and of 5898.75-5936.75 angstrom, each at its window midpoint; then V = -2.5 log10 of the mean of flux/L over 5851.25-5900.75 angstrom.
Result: 0.116 mag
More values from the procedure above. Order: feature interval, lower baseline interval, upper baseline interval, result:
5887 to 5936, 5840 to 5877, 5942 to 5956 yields 0.097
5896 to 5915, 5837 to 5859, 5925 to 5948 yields 0.066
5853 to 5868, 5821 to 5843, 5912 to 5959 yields 0.070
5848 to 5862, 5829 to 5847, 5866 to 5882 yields 0.050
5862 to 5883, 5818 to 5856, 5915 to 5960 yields 0.025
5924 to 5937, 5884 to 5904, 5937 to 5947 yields -0.036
